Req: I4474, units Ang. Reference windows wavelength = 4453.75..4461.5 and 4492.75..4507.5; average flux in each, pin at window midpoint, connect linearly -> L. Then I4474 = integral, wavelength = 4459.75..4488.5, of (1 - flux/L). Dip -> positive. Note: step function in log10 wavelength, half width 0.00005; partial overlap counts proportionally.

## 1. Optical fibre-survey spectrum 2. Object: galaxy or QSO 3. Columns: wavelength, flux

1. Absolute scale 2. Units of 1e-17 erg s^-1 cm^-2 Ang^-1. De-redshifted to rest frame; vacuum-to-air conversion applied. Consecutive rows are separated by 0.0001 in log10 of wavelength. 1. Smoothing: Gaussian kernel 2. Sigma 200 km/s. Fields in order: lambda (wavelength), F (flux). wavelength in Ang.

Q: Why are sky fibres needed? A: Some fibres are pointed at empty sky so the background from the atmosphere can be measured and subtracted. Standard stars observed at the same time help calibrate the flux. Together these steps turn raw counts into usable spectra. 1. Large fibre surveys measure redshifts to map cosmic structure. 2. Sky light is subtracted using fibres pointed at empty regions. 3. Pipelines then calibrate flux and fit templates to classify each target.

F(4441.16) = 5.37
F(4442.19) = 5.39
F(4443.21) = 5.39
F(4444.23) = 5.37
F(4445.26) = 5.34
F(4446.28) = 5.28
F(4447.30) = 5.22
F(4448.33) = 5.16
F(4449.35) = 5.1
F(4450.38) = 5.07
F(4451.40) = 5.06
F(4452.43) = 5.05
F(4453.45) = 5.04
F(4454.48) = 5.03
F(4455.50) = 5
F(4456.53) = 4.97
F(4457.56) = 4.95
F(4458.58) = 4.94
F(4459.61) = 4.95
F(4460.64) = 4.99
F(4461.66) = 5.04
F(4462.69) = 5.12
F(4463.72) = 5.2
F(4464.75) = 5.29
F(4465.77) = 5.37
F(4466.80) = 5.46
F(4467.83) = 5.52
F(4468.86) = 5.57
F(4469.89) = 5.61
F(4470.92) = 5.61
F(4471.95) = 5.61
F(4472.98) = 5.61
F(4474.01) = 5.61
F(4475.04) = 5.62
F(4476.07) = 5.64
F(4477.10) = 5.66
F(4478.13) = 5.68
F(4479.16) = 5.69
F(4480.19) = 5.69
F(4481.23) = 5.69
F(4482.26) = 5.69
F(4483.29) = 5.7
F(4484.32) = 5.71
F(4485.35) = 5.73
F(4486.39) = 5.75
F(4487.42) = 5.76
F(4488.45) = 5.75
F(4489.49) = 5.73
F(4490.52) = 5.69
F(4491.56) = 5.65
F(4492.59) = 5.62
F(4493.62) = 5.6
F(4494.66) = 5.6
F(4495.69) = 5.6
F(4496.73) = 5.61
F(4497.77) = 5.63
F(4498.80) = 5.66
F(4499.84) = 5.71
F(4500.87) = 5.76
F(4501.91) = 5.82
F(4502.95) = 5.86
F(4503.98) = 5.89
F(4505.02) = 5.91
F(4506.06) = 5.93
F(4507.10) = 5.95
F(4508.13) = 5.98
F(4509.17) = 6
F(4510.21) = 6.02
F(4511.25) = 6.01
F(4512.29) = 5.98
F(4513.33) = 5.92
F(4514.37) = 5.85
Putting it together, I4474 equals -1.4 Ang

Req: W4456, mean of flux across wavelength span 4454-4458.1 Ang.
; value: 4.99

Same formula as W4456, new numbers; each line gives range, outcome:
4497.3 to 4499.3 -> 5.66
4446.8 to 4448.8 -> 5.18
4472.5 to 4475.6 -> 5.62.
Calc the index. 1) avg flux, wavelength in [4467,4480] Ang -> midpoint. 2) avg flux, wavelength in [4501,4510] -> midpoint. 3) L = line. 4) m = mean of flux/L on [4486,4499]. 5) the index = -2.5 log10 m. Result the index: 0.02 mag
